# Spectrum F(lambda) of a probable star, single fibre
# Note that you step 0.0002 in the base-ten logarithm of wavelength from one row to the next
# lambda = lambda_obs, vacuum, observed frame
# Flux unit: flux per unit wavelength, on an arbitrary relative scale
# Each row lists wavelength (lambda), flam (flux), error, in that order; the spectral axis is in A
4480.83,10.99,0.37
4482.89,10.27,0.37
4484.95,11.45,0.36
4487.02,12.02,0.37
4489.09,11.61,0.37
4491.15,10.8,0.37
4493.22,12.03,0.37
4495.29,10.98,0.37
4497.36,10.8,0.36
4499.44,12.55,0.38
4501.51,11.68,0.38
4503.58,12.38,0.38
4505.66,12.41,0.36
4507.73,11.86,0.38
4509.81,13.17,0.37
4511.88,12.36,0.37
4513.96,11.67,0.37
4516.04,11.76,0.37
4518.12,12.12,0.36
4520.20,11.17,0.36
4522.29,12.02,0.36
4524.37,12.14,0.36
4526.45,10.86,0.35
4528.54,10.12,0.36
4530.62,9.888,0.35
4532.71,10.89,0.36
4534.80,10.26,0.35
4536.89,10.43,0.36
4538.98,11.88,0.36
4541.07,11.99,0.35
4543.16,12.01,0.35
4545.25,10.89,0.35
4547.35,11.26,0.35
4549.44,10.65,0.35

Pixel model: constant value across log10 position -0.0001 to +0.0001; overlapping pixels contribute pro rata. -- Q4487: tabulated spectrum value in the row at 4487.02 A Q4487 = 12.02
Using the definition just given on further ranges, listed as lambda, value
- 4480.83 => 10.99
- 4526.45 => 10.86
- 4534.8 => 10.26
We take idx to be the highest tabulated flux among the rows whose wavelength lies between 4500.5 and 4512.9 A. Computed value 13.17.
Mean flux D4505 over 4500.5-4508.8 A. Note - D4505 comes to 12.1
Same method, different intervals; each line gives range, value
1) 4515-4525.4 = 11.8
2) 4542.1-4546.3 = 11.5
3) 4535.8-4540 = 11.1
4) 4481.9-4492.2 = 11.2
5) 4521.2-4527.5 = 11.7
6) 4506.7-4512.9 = 12.5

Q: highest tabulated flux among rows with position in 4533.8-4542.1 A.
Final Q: 11.99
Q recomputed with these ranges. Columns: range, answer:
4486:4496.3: 12.03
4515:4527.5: 12.14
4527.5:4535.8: 10.89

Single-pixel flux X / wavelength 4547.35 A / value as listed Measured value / 11.26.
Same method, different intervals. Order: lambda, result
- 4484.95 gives 11.45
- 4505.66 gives 12.41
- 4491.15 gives 10.8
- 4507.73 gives 11.86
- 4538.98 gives 11.88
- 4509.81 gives 13.17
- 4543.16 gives 12.01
